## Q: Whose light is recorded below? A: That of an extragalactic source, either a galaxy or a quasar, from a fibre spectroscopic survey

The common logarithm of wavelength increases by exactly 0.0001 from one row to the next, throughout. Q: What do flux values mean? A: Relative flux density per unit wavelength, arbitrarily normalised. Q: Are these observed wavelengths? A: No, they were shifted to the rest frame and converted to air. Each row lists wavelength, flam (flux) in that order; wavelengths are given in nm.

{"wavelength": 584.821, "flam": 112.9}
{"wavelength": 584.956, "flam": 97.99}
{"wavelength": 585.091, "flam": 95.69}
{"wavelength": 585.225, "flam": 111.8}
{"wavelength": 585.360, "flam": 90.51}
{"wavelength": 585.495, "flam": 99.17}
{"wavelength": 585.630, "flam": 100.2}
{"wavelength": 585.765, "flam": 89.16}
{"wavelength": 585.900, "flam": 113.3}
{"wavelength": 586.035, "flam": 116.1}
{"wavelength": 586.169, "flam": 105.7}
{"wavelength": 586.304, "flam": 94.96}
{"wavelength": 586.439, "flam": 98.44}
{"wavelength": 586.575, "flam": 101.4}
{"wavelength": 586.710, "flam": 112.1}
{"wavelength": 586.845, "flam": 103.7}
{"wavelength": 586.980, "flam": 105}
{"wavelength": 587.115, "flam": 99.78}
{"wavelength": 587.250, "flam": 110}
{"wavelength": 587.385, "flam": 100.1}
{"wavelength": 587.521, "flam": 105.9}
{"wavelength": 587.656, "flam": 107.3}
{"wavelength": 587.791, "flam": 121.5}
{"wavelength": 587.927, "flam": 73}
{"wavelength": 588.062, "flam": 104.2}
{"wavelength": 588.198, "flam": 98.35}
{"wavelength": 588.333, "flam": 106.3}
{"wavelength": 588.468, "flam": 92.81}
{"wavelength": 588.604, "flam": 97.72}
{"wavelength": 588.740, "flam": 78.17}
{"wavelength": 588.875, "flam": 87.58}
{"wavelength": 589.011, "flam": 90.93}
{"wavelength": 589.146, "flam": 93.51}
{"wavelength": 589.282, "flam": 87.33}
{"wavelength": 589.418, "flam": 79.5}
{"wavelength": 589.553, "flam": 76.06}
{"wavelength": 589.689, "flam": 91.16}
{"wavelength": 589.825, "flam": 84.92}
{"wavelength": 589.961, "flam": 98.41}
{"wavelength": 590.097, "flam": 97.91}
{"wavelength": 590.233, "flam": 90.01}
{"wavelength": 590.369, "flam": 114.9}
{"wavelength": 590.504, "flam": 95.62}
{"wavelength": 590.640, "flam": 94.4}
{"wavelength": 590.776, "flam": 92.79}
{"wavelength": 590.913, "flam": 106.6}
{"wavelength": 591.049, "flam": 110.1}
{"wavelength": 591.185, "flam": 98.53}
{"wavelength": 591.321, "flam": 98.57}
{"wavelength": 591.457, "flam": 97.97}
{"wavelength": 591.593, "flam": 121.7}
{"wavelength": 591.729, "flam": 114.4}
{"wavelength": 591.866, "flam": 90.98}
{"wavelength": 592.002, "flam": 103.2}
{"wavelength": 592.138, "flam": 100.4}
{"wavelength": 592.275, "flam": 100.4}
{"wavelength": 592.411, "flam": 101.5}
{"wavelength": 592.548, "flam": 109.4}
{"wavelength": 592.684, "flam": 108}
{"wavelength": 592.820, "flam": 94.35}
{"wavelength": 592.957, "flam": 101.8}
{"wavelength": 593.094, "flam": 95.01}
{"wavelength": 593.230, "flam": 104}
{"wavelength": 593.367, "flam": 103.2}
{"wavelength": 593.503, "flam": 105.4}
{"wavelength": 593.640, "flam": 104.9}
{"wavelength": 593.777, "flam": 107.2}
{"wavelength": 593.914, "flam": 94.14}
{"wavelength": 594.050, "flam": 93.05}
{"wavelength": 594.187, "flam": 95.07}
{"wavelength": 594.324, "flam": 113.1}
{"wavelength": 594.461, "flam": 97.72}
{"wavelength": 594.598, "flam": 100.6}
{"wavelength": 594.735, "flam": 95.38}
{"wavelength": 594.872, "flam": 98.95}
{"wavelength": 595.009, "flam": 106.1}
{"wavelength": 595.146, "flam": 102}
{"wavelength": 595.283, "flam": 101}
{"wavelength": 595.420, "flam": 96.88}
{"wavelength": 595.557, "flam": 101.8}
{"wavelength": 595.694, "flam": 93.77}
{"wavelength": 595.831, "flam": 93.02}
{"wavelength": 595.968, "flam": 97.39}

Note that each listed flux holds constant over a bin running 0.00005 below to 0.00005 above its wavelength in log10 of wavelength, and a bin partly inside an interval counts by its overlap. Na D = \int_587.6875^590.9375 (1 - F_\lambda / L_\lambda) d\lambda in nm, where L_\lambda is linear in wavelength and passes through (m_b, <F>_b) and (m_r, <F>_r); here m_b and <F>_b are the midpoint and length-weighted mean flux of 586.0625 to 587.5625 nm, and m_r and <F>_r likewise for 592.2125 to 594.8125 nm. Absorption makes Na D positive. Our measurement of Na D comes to 0.28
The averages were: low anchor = 104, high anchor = 101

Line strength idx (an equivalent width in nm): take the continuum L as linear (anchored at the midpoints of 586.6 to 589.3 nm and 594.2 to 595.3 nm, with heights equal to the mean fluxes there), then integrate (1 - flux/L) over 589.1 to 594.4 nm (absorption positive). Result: 0.06 nm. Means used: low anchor 99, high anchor 102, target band 99.2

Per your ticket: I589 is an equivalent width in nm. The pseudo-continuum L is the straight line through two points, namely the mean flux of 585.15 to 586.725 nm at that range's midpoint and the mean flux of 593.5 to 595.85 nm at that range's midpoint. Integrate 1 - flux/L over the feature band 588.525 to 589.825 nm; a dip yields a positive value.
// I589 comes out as 0.19 nm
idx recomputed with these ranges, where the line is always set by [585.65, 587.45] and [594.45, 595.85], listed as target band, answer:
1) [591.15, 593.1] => -0.04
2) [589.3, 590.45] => 0.12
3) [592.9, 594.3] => -0.01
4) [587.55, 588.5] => 0.02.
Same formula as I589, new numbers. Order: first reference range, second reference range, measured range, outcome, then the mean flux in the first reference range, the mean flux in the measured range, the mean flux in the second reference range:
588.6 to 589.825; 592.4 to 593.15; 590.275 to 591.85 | -0.15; 86.2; 103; 102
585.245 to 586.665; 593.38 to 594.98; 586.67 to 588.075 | -0.03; 101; 104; 101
